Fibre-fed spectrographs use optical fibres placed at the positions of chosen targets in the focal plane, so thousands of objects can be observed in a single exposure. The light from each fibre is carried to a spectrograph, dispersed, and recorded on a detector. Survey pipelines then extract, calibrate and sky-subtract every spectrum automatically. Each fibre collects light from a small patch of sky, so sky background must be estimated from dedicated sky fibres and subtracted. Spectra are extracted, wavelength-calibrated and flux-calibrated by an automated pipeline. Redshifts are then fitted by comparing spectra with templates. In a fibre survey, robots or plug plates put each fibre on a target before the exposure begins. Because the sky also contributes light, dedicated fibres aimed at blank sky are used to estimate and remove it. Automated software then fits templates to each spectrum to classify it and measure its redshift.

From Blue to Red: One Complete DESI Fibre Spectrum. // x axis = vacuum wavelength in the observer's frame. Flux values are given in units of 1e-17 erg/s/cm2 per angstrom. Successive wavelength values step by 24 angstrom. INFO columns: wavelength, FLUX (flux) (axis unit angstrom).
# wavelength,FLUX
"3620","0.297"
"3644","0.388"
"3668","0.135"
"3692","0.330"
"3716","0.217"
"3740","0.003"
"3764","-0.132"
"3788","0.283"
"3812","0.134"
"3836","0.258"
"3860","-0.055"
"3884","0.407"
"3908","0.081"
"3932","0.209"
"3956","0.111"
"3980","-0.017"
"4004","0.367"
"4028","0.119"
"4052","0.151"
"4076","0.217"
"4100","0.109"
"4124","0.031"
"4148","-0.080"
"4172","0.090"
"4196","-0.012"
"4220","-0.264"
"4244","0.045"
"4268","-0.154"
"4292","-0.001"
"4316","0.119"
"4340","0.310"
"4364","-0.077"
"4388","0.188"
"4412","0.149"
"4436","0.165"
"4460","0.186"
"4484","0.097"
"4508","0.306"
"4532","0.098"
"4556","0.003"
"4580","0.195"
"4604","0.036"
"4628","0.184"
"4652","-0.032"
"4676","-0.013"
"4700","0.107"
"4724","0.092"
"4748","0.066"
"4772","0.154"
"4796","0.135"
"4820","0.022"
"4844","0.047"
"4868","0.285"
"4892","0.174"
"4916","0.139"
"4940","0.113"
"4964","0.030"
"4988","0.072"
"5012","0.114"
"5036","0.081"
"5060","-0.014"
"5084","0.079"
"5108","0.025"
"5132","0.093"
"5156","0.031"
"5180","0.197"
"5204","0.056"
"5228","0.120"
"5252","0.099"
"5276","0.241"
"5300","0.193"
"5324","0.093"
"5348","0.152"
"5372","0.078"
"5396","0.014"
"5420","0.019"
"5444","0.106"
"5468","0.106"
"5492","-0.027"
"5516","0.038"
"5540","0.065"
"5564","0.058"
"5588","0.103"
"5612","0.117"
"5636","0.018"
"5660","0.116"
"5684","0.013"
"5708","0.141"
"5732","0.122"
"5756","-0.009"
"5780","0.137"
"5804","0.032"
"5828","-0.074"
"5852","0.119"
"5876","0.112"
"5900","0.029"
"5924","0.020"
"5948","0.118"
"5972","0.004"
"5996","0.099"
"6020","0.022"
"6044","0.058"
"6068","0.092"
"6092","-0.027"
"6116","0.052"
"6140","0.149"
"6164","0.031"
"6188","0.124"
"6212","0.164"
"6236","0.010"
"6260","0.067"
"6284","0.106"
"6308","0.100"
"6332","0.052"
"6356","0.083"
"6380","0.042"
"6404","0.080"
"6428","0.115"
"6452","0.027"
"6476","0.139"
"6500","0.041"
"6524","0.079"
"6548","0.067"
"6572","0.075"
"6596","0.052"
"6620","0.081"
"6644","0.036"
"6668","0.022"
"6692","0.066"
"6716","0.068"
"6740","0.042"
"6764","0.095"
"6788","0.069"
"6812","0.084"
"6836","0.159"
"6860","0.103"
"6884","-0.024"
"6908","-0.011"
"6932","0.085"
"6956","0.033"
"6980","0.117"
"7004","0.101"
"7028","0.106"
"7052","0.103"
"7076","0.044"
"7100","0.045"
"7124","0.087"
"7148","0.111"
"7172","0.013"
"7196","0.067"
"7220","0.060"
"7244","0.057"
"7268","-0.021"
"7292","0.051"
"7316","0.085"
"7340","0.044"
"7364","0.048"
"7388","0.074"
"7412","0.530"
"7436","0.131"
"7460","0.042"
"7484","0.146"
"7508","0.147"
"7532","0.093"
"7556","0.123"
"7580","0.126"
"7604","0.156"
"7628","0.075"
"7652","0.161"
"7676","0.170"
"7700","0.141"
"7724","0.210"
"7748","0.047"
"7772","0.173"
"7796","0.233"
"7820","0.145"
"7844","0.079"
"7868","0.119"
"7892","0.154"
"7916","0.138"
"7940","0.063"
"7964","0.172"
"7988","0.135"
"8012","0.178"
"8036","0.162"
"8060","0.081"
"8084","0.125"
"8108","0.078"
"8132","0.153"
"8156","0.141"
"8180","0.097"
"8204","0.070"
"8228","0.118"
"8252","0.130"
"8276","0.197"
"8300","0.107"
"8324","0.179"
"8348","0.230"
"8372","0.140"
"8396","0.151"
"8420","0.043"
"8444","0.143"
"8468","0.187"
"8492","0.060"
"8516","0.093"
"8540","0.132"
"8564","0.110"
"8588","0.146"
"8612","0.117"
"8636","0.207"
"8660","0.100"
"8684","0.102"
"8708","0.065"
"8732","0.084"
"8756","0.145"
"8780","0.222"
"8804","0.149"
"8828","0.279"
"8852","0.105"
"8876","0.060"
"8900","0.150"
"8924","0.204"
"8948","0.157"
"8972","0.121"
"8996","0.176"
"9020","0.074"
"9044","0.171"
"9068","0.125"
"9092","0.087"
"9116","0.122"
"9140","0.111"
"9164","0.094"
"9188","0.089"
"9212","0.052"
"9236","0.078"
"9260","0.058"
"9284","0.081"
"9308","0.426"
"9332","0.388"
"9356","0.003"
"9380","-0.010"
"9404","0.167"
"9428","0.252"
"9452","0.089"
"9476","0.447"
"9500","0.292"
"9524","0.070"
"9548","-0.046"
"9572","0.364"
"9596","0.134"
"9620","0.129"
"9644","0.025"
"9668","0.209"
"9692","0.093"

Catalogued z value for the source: 0.99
